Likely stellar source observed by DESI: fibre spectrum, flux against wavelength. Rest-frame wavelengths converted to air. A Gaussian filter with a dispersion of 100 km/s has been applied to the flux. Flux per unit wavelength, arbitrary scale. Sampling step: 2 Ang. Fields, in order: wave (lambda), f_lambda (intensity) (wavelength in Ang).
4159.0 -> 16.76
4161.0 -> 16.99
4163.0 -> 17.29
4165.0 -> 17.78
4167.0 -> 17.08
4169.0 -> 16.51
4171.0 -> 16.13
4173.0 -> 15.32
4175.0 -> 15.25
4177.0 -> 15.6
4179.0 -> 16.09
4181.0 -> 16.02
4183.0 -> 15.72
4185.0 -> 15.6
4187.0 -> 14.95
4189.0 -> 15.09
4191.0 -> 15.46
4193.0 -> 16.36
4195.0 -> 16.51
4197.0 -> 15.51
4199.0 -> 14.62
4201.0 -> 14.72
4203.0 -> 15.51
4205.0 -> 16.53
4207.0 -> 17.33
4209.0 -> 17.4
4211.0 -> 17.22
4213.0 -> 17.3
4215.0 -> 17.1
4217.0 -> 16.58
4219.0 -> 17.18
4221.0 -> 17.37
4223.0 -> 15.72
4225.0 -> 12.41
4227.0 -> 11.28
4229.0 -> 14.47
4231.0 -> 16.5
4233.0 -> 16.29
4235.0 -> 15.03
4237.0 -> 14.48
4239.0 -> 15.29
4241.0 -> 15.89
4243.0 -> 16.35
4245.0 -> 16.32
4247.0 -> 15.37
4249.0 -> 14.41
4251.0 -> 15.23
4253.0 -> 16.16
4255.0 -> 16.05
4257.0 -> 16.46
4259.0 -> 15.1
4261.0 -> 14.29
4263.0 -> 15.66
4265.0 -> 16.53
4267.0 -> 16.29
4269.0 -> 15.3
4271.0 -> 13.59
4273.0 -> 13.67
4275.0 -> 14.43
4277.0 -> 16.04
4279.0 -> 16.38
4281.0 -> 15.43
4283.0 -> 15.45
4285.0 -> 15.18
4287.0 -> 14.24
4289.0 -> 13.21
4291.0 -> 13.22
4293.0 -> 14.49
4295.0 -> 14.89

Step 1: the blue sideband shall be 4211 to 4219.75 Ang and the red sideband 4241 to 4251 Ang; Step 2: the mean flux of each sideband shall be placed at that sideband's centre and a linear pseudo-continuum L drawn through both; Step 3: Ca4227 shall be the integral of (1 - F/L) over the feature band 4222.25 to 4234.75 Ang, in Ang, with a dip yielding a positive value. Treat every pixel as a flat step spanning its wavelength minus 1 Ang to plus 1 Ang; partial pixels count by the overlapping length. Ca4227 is 1.5 Ang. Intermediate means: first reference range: 17.1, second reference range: 15.6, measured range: 14.5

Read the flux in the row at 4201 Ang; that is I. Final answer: 14.72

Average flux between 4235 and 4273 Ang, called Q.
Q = 15.4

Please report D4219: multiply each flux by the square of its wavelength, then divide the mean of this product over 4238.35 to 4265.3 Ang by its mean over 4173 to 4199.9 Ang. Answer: 1.0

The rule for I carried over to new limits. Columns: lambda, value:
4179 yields 16.09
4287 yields 14.24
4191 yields 15.46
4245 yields 16.32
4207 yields 17.33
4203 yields 15.51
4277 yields 16.04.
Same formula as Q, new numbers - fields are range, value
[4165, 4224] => 16.2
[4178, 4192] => 15.6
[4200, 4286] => 15.6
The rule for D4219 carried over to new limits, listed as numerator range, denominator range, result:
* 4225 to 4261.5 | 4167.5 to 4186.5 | 0.99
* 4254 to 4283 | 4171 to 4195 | 1.02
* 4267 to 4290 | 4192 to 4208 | 0.97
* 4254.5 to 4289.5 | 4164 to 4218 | 0.98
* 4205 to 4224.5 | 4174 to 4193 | 1.10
